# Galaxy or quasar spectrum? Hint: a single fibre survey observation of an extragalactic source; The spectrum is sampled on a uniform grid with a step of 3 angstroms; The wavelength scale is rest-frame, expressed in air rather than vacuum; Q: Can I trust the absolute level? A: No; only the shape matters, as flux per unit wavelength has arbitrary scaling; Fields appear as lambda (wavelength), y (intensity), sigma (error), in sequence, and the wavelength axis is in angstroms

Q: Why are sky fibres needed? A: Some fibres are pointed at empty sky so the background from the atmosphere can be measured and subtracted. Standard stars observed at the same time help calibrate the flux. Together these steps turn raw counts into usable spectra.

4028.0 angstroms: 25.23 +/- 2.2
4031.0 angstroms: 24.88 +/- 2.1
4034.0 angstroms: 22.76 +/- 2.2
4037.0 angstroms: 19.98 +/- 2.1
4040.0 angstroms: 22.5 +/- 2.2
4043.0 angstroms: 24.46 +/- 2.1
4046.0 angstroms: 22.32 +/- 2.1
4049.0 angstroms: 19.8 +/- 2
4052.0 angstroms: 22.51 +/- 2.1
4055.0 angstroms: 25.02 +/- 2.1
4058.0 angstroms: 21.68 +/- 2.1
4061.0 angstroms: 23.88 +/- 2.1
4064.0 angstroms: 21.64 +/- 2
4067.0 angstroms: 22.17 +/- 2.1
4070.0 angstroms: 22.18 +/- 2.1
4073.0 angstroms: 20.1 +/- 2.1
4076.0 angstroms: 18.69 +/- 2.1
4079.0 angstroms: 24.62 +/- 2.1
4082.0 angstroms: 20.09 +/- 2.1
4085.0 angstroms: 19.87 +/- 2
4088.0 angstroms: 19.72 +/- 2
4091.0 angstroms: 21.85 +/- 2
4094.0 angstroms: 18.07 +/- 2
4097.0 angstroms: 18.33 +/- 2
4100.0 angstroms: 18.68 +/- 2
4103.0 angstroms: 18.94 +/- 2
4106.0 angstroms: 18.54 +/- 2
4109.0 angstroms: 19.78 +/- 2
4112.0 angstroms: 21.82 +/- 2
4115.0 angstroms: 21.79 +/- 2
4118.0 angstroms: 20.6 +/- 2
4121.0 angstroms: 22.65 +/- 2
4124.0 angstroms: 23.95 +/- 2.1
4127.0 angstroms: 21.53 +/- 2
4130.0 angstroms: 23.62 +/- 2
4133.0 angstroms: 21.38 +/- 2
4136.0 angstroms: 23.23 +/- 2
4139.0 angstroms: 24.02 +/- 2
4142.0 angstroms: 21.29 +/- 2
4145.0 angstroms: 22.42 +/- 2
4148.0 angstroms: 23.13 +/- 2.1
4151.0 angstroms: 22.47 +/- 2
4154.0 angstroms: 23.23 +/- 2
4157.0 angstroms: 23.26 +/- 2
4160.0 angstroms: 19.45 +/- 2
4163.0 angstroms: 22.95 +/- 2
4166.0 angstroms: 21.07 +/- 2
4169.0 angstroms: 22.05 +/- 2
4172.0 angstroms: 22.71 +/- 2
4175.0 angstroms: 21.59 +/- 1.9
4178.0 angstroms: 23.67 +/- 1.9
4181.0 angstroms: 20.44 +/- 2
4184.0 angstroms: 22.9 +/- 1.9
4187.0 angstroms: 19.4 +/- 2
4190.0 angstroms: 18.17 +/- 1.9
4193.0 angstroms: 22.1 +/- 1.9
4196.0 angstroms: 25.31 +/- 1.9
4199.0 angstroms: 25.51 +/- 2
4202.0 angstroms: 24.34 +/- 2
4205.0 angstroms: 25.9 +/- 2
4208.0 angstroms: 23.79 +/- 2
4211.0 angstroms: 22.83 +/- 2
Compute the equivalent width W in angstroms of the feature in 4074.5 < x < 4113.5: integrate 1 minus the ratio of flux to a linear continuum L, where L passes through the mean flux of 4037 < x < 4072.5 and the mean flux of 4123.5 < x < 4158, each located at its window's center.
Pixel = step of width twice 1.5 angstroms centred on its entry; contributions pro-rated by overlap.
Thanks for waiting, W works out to 4.5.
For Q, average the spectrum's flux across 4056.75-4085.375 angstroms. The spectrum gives 21.6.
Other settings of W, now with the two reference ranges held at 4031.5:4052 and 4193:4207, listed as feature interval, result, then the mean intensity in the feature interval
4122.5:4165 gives 2.4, 22.5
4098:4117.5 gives 2.8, 19.9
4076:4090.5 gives 1.3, 20.9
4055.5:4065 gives -0.1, 22.7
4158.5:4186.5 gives 3.0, 21.8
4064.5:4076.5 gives 0.9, 21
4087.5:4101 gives 2.2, 19.3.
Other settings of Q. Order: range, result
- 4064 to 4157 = 21.3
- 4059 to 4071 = 22.4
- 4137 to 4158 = 22.8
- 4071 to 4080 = 21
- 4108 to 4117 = 21.2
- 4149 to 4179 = 22.2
